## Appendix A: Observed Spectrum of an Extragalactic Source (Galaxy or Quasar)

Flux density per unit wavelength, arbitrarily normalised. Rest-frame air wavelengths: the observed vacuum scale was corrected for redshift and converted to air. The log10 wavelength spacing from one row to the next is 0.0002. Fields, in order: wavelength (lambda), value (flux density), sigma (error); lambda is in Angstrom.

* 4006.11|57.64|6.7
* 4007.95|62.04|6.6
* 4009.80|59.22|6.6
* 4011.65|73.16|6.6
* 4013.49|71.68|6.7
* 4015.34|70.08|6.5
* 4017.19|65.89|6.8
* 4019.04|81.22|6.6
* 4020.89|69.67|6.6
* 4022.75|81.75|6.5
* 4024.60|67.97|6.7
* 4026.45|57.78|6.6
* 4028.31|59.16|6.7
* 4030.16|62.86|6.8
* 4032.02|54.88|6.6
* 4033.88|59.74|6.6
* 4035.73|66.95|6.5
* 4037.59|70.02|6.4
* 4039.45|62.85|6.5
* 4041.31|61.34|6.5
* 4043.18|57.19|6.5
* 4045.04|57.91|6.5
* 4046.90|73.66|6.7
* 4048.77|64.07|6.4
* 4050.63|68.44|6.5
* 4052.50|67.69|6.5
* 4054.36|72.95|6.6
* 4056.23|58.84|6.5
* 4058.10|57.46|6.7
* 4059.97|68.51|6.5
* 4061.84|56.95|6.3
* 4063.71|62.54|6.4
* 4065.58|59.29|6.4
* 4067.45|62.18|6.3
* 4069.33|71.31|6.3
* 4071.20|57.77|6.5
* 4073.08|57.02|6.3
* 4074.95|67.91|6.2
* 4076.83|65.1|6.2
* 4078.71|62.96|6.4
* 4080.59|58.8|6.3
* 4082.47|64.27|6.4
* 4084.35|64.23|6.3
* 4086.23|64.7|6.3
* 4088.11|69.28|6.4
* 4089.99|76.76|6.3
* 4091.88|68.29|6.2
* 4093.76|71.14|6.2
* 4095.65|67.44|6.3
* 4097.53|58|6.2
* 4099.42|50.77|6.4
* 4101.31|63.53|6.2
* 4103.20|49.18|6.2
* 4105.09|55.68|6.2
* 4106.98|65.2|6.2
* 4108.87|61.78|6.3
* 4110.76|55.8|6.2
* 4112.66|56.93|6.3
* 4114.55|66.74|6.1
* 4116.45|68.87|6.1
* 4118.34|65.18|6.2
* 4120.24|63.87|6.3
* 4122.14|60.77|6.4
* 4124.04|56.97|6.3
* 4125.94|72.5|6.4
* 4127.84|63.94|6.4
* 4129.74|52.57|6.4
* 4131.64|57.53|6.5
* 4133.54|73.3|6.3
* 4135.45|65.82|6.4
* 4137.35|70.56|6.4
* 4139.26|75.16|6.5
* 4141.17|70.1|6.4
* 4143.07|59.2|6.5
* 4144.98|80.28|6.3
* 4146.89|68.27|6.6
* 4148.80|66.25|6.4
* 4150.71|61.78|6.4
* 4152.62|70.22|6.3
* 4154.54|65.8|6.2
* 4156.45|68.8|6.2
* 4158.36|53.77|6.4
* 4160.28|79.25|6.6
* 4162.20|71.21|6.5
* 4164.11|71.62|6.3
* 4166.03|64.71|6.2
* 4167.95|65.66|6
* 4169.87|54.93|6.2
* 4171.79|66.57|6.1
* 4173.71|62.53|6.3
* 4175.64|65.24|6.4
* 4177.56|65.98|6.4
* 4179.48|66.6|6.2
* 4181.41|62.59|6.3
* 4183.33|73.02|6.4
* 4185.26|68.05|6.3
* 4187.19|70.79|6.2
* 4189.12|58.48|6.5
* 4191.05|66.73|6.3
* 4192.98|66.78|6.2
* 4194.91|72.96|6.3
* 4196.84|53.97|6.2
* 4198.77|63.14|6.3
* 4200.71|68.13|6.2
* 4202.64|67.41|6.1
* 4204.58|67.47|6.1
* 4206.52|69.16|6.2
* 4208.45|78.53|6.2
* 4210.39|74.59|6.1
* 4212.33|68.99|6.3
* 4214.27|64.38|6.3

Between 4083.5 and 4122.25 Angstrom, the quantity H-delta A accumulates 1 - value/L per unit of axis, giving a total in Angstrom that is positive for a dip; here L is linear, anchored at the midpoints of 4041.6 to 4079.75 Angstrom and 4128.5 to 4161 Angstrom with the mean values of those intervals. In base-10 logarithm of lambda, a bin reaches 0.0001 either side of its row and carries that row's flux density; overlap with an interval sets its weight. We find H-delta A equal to 1.2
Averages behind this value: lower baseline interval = 63.4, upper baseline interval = 66.9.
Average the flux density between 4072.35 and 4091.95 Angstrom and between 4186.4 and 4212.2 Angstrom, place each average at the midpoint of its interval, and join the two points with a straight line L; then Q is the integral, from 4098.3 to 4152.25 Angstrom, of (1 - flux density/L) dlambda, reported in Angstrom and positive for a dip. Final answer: 2.13 Angstrom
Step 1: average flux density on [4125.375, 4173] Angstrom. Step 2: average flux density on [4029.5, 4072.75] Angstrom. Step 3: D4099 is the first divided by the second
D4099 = 1.1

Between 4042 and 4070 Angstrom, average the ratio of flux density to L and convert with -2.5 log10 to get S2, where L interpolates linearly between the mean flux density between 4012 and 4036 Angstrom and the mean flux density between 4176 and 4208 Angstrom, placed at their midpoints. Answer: 0.05 mag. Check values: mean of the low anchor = 67.1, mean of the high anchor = 66.5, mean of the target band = 63.8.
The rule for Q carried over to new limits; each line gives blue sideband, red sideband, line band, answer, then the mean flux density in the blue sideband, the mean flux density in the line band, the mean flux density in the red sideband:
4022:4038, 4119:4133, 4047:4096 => -1.5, 64.2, 65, 61.6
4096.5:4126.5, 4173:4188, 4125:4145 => -1.3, 60.6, 66.8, 66.9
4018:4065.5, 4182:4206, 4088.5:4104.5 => 0.5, 64.8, 63.2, 66.4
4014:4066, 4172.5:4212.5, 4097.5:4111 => 1.7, 65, 57.5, 67.2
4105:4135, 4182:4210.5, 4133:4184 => -1.7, 62.6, 67.3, 67.7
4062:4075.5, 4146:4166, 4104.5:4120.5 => 0.6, 62.1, 62.3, 67.6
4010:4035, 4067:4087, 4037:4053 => 0.2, 67.1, 64.6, 63.3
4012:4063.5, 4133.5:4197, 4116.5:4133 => 1.0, 65.5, 62.4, 67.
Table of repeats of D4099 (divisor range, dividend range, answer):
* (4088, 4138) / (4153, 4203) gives 1.05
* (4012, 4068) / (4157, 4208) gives 1.02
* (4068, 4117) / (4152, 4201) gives 1.05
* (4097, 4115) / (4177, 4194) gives 1.15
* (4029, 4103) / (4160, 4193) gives 1.05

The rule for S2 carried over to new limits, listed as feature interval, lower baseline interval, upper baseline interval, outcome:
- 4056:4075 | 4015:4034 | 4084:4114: 0.046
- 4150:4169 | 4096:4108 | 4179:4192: -0.058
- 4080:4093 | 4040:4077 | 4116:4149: -0.041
